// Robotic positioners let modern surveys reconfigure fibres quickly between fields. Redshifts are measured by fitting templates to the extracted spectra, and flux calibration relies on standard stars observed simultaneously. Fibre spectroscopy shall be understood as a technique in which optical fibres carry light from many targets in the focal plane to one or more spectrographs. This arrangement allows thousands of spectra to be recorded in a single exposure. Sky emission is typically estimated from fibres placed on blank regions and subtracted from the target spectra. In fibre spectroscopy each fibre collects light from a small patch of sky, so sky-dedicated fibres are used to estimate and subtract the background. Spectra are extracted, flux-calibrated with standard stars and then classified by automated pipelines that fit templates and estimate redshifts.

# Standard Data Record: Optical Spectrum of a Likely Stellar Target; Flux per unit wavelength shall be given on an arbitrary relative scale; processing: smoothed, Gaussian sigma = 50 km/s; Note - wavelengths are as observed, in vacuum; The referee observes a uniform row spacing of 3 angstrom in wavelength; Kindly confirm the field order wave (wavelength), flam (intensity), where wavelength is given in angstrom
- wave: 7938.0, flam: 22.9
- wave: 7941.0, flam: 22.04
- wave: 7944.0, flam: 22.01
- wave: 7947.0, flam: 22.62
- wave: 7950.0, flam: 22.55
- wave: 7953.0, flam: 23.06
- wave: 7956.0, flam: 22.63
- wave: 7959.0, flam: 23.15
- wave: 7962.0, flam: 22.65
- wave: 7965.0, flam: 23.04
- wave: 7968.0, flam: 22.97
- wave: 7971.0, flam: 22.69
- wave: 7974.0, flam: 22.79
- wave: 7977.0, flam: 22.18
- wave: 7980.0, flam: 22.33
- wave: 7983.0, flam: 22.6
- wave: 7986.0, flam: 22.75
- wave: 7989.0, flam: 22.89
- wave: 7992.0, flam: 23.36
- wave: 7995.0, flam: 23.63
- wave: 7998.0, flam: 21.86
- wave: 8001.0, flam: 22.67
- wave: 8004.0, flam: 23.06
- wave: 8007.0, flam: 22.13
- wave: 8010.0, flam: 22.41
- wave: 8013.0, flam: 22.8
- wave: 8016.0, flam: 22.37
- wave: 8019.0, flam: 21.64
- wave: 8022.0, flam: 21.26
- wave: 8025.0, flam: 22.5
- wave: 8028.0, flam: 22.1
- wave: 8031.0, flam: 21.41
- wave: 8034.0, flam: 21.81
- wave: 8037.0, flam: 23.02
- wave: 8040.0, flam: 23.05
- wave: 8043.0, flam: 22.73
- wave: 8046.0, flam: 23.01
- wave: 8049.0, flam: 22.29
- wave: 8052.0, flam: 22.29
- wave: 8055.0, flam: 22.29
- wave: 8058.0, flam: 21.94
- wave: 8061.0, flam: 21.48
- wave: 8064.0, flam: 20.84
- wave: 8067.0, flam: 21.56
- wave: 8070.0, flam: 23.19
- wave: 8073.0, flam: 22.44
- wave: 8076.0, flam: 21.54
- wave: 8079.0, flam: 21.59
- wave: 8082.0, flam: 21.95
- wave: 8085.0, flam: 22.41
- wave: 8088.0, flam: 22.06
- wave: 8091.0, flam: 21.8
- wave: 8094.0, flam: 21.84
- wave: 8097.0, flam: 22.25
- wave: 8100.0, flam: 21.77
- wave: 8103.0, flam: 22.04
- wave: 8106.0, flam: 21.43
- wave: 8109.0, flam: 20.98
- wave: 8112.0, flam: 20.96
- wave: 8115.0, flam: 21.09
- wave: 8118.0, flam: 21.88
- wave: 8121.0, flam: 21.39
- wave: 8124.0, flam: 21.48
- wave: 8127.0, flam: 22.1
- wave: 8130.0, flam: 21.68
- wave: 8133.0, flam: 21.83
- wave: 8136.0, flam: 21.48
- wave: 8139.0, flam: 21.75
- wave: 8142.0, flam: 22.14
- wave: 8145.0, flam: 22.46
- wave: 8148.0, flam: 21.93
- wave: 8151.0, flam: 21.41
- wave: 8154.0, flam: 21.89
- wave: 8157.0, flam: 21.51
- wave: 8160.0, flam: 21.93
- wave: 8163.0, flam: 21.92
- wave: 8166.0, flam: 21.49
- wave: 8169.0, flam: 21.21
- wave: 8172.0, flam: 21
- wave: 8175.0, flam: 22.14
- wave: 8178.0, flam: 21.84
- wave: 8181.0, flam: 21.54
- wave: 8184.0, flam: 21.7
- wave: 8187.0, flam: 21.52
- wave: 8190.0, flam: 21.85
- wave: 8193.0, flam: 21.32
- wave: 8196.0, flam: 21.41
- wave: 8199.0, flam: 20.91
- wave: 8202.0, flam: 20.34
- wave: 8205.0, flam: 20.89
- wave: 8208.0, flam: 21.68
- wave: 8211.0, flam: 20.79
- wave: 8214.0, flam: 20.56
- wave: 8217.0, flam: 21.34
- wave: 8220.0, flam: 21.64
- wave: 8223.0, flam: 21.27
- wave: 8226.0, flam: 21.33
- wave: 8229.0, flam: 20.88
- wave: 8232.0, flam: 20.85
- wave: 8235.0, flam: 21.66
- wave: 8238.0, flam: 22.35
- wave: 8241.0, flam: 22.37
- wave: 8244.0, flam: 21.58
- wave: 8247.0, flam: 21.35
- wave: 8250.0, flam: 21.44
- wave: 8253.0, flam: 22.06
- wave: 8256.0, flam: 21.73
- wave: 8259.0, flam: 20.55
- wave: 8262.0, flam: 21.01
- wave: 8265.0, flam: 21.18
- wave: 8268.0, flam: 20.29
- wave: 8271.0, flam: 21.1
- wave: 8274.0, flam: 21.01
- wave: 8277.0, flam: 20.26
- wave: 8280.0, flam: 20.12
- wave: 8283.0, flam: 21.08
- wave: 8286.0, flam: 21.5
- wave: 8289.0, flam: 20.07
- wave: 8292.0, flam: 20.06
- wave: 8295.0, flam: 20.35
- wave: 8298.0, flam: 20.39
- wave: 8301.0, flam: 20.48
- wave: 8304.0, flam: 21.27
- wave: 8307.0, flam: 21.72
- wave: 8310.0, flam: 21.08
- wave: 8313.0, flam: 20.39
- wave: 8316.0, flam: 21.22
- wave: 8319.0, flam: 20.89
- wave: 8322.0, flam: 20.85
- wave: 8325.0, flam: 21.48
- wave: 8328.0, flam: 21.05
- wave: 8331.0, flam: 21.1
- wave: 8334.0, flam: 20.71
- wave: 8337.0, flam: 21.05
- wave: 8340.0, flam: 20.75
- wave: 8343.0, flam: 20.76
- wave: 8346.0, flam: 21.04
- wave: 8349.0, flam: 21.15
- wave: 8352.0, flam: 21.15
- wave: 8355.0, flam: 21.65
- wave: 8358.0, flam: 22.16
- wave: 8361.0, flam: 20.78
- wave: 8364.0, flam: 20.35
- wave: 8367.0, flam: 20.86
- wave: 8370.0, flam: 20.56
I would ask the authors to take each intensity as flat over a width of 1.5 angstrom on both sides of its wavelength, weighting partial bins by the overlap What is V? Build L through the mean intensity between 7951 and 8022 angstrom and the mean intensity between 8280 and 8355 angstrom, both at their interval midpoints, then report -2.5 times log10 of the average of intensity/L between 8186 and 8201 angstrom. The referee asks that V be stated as 0.01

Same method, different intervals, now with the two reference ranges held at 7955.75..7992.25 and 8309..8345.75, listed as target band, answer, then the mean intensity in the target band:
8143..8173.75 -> 0.006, 21.7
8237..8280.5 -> 0.003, 21.2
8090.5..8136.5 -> 0.021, 21.6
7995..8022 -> 0.010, 22.4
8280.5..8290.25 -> 0.017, 20.8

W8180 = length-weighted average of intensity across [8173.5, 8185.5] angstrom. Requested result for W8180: 21.8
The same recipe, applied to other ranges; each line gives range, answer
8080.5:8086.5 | 22.2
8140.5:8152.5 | 22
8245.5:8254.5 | 21.6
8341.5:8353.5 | 21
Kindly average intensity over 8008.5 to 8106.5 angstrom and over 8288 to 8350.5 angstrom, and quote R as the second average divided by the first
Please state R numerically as 0.94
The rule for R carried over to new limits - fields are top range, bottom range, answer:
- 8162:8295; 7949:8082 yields 0.95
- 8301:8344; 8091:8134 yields 0.97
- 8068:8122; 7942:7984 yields 0.96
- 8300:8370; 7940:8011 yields 0.93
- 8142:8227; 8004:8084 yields 0.97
